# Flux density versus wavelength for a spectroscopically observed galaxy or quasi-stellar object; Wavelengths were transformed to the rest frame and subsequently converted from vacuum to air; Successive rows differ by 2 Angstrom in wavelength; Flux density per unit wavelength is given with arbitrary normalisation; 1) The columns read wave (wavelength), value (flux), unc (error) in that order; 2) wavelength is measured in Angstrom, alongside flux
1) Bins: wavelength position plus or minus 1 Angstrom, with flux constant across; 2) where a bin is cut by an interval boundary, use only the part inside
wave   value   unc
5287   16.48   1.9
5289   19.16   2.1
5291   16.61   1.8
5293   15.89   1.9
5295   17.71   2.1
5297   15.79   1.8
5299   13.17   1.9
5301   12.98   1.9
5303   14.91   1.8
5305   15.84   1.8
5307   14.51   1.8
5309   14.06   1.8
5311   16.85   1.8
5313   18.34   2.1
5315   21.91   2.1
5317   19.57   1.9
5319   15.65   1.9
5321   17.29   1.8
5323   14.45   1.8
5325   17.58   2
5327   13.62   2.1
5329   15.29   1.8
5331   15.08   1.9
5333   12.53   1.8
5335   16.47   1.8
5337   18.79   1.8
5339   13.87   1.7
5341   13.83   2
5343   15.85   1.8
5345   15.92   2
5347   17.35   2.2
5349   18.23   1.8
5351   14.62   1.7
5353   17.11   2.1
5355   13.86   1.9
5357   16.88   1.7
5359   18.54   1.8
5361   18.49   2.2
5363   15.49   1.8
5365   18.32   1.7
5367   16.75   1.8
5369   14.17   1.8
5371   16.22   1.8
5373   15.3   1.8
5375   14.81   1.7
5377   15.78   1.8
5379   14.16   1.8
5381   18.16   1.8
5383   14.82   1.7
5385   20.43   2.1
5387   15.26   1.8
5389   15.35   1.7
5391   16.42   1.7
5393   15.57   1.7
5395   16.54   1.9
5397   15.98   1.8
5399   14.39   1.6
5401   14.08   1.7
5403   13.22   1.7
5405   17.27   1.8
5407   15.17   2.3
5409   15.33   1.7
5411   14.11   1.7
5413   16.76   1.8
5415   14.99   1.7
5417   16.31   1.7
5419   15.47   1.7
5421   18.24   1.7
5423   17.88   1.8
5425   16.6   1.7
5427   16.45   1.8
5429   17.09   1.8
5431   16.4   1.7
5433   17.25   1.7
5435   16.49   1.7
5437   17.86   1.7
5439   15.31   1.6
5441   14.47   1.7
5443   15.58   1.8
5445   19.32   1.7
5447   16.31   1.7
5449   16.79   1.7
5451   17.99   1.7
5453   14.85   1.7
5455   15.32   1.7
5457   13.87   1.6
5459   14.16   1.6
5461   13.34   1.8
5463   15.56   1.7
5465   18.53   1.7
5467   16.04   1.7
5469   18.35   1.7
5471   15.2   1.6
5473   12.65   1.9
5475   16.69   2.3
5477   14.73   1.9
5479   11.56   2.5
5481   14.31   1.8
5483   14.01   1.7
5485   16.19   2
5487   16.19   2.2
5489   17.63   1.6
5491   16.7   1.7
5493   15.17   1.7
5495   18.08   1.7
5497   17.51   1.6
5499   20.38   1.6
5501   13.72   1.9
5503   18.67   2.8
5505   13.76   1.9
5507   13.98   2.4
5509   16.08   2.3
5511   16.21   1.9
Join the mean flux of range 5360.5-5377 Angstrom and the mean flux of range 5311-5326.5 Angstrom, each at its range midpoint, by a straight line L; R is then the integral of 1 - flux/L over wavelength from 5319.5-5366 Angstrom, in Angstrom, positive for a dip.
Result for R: 2.2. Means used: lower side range 17.6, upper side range 16.1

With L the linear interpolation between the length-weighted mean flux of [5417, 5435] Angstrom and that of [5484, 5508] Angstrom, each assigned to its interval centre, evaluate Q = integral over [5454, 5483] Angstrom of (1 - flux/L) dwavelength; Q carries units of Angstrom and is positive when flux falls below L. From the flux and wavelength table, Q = 2.88 Angstrom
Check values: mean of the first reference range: 16.9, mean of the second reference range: 16.5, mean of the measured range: 15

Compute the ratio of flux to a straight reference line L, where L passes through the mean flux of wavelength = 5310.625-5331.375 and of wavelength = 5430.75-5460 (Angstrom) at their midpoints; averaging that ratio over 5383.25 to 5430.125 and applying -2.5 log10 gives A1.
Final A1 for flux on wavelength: 0.02 mag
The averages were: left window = 16.9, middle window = 16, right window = 16.1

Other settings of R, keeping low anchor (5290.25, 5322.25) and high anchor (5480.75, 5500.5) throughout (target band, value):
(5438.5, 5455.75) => 0.31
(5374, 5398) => 0.49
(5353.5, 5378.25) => 0.29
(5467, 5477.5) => 0.62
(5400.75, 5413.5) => 1.04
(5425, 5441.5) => 0.04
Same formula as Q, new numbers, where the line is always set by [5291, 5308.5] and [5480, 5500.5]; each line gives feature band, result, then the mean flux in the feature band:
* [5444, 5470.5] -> 0.22 Angstrom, 16.2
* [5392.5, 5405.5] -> 0.55 Angstrom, 15.2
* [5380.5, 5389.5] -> -0.59 Angstrom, 16.8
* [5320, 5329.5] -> -0.20 Angstrom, 15.7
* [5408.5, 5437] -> -0.71 Angstrom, 16.5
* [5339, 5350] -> -0.38 Angstrom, 16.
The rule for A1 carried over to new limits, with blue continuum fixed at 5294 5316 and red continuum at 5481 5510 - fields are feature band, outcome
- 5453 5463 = 0.13 mag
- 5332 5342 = 0.07 mag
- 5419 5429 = -0.06 mag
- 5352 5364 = -0.04 mag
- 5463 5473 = -0.02 mag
